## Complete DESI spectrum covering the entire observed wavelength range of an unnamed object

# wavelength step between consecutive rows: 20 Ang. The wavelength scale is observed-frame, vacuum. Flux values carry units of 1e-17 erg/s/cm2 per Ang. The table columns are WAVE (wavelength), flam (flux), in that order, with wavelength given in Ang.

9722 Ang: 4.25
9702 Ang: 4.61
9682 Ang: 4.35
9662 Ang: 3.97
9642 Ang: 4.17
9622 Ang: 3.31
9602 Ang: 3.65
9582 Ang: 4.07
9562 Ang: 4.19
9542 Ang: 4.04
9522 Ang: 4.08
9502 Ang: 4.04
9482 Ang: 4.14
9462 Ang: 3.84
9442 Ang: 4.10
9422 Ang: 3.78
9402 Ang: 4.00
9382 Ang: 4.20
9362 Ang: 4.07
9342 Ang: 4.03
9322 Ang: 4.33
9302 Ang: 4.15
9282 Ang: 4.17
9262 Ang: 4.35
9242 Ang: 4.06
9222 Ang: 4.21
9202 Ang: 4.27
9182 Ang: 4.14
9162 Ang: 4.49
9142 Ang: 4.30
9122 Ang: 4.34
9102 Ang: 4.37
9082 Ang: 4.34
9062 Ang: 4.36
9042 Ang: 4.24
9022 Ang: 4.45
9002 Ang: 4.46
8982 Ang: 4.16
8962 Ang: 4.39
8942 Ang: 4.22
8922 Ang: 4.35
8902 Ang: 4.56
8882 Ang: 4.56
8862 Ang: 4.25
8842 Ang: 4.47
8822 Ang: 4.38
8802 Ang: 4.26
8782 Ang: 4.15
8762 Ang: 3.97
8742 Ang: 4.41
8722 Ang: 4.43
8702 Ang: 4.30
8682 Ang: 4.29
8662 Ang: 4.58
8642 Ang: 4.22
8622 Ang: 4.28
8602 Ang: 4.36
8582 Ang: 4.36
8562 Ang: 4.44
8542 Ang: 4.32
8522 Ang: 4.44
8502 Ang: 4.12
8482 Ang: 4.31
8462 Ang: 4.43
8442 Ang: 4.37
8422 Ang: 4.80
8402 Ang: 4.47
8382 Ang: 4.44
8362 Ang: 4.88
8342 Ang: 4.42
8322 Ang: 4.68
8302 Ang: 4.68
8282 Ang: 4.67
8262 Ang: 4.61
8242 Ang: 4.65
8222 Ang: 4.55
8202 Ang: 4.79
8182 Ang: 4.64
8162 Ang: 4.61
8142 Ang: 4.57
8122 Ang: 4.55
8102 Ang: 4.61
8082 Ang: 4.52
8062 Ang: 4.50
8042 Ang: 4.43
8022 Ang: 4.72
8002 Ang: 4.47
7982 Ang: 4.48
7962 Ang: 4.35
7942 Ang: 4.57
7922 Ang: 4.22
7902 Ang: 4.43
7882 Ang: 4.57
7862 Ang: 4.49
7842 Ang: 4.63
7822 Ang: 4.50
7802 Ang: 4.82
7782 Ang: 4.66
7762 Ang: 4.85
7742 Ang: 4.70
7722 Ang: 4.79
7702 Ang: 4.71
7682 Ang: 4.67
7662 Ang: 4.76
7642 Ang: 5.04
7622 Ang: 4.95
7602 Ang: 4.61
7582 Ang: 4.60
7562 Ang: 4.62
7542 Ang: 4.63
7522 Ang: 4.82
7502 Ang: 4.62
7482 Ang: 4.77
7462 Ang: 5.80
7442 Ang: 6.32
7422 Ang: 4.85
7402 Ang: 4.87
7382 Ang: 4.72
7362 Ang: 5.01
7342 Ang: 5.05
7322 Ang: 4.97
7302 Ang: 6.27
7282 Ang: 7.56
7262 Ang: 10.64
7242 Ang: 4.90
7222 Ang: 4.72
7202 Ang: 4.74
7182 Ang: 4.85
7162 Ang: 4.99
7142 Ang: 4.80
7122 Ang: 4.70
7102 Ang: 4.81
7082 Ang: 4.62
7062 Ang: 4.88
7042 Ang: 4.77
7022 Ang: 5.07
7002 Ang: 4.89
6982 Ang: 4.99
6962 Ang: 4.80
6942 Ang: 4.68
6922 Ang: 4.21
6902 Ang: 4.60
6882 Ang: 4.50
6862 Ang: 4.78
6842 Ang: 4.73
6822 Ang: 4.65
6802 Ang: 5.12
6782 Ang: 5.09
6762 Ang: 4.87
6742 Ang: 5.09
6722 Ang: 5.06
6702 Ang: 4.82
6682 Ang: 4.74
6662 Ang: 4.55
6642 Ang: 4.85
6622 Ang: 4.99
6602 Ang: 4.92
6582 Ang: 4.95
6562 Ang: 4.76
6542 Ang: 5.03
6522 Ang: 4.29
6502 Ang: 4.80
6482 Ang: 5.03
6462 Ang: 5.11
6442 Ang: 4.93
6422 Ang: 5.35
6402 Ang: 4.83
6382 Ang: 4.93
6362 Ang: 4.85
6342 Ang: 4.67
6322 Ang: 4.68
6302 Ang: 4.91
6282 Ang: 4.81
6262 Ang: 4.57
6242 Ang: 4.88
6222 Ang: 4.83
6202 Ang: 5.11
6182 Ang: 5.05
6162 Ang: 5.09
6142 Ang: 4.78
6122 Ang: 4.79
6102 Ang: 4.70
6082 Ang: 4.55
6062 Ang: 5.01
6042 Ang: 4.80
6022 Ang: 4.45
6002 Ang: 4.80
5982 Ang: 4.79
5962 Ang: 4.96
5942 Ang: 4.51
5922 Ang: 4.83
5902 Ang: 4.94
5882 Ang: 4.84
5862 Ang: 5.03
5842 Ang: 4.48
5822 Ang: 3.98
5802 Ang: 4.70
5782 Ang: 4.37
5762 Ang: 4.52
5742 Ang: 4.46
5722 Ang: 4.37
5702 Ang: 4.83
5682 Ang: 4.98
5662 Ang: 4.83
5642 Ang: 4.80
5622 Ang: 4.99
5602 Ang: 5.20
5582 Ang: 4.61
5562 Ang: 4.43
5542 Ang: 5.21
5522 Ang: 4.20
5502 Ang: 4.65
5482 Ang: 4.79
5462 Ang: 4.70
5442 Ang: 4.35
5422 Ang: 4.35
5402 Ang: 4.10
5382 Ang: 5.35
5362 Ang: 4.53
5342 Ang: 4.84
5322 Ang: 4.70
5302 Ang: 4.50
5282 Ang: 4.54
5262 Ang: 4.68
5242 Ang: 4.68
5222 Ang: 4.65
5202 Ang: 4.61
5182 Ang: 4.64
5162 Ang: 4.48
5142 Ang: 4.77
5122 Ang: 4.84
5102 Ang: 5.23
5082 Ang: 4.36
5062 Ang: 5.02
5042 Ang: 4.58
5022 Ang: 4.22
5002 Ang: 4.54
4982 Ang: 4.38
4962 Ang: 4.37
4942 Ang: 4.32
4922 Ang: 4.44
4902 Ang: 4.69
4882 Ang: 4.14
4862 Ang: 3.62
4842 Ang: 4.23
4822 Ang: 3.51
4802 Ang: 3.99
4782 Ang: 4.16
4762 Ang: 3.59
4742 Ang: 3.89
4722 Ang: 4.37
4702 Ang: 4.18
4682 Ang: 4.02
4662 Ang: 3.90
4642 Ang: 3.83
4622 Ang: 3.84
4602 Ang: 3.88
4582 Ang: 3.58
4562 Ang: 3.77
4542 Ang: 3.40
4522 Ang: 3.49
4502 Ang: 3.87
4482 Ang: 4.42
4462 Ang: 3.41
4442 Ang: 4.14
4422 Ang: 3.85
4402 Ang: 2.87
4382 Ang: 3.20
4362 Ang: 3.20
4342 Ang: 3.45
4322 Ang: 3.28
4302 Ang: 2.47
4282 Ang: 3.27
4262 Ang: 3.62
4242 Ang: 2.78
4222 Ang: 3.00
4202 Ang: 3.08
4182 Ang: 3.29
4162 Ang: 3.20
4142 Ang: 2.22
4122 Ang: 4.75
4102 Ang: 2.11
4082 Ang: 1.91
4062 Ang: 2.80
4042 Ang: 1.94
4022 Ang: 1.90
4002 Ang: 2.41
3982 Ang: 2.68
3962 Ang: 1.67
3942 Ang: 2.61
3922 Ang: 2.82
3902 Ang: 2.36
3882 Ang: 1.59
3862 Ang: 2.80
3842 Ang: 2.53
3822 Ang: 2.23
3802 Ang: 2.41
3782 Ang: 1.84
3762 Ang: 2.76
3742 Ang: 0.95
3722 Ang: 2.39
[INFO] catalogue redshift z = 0.11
